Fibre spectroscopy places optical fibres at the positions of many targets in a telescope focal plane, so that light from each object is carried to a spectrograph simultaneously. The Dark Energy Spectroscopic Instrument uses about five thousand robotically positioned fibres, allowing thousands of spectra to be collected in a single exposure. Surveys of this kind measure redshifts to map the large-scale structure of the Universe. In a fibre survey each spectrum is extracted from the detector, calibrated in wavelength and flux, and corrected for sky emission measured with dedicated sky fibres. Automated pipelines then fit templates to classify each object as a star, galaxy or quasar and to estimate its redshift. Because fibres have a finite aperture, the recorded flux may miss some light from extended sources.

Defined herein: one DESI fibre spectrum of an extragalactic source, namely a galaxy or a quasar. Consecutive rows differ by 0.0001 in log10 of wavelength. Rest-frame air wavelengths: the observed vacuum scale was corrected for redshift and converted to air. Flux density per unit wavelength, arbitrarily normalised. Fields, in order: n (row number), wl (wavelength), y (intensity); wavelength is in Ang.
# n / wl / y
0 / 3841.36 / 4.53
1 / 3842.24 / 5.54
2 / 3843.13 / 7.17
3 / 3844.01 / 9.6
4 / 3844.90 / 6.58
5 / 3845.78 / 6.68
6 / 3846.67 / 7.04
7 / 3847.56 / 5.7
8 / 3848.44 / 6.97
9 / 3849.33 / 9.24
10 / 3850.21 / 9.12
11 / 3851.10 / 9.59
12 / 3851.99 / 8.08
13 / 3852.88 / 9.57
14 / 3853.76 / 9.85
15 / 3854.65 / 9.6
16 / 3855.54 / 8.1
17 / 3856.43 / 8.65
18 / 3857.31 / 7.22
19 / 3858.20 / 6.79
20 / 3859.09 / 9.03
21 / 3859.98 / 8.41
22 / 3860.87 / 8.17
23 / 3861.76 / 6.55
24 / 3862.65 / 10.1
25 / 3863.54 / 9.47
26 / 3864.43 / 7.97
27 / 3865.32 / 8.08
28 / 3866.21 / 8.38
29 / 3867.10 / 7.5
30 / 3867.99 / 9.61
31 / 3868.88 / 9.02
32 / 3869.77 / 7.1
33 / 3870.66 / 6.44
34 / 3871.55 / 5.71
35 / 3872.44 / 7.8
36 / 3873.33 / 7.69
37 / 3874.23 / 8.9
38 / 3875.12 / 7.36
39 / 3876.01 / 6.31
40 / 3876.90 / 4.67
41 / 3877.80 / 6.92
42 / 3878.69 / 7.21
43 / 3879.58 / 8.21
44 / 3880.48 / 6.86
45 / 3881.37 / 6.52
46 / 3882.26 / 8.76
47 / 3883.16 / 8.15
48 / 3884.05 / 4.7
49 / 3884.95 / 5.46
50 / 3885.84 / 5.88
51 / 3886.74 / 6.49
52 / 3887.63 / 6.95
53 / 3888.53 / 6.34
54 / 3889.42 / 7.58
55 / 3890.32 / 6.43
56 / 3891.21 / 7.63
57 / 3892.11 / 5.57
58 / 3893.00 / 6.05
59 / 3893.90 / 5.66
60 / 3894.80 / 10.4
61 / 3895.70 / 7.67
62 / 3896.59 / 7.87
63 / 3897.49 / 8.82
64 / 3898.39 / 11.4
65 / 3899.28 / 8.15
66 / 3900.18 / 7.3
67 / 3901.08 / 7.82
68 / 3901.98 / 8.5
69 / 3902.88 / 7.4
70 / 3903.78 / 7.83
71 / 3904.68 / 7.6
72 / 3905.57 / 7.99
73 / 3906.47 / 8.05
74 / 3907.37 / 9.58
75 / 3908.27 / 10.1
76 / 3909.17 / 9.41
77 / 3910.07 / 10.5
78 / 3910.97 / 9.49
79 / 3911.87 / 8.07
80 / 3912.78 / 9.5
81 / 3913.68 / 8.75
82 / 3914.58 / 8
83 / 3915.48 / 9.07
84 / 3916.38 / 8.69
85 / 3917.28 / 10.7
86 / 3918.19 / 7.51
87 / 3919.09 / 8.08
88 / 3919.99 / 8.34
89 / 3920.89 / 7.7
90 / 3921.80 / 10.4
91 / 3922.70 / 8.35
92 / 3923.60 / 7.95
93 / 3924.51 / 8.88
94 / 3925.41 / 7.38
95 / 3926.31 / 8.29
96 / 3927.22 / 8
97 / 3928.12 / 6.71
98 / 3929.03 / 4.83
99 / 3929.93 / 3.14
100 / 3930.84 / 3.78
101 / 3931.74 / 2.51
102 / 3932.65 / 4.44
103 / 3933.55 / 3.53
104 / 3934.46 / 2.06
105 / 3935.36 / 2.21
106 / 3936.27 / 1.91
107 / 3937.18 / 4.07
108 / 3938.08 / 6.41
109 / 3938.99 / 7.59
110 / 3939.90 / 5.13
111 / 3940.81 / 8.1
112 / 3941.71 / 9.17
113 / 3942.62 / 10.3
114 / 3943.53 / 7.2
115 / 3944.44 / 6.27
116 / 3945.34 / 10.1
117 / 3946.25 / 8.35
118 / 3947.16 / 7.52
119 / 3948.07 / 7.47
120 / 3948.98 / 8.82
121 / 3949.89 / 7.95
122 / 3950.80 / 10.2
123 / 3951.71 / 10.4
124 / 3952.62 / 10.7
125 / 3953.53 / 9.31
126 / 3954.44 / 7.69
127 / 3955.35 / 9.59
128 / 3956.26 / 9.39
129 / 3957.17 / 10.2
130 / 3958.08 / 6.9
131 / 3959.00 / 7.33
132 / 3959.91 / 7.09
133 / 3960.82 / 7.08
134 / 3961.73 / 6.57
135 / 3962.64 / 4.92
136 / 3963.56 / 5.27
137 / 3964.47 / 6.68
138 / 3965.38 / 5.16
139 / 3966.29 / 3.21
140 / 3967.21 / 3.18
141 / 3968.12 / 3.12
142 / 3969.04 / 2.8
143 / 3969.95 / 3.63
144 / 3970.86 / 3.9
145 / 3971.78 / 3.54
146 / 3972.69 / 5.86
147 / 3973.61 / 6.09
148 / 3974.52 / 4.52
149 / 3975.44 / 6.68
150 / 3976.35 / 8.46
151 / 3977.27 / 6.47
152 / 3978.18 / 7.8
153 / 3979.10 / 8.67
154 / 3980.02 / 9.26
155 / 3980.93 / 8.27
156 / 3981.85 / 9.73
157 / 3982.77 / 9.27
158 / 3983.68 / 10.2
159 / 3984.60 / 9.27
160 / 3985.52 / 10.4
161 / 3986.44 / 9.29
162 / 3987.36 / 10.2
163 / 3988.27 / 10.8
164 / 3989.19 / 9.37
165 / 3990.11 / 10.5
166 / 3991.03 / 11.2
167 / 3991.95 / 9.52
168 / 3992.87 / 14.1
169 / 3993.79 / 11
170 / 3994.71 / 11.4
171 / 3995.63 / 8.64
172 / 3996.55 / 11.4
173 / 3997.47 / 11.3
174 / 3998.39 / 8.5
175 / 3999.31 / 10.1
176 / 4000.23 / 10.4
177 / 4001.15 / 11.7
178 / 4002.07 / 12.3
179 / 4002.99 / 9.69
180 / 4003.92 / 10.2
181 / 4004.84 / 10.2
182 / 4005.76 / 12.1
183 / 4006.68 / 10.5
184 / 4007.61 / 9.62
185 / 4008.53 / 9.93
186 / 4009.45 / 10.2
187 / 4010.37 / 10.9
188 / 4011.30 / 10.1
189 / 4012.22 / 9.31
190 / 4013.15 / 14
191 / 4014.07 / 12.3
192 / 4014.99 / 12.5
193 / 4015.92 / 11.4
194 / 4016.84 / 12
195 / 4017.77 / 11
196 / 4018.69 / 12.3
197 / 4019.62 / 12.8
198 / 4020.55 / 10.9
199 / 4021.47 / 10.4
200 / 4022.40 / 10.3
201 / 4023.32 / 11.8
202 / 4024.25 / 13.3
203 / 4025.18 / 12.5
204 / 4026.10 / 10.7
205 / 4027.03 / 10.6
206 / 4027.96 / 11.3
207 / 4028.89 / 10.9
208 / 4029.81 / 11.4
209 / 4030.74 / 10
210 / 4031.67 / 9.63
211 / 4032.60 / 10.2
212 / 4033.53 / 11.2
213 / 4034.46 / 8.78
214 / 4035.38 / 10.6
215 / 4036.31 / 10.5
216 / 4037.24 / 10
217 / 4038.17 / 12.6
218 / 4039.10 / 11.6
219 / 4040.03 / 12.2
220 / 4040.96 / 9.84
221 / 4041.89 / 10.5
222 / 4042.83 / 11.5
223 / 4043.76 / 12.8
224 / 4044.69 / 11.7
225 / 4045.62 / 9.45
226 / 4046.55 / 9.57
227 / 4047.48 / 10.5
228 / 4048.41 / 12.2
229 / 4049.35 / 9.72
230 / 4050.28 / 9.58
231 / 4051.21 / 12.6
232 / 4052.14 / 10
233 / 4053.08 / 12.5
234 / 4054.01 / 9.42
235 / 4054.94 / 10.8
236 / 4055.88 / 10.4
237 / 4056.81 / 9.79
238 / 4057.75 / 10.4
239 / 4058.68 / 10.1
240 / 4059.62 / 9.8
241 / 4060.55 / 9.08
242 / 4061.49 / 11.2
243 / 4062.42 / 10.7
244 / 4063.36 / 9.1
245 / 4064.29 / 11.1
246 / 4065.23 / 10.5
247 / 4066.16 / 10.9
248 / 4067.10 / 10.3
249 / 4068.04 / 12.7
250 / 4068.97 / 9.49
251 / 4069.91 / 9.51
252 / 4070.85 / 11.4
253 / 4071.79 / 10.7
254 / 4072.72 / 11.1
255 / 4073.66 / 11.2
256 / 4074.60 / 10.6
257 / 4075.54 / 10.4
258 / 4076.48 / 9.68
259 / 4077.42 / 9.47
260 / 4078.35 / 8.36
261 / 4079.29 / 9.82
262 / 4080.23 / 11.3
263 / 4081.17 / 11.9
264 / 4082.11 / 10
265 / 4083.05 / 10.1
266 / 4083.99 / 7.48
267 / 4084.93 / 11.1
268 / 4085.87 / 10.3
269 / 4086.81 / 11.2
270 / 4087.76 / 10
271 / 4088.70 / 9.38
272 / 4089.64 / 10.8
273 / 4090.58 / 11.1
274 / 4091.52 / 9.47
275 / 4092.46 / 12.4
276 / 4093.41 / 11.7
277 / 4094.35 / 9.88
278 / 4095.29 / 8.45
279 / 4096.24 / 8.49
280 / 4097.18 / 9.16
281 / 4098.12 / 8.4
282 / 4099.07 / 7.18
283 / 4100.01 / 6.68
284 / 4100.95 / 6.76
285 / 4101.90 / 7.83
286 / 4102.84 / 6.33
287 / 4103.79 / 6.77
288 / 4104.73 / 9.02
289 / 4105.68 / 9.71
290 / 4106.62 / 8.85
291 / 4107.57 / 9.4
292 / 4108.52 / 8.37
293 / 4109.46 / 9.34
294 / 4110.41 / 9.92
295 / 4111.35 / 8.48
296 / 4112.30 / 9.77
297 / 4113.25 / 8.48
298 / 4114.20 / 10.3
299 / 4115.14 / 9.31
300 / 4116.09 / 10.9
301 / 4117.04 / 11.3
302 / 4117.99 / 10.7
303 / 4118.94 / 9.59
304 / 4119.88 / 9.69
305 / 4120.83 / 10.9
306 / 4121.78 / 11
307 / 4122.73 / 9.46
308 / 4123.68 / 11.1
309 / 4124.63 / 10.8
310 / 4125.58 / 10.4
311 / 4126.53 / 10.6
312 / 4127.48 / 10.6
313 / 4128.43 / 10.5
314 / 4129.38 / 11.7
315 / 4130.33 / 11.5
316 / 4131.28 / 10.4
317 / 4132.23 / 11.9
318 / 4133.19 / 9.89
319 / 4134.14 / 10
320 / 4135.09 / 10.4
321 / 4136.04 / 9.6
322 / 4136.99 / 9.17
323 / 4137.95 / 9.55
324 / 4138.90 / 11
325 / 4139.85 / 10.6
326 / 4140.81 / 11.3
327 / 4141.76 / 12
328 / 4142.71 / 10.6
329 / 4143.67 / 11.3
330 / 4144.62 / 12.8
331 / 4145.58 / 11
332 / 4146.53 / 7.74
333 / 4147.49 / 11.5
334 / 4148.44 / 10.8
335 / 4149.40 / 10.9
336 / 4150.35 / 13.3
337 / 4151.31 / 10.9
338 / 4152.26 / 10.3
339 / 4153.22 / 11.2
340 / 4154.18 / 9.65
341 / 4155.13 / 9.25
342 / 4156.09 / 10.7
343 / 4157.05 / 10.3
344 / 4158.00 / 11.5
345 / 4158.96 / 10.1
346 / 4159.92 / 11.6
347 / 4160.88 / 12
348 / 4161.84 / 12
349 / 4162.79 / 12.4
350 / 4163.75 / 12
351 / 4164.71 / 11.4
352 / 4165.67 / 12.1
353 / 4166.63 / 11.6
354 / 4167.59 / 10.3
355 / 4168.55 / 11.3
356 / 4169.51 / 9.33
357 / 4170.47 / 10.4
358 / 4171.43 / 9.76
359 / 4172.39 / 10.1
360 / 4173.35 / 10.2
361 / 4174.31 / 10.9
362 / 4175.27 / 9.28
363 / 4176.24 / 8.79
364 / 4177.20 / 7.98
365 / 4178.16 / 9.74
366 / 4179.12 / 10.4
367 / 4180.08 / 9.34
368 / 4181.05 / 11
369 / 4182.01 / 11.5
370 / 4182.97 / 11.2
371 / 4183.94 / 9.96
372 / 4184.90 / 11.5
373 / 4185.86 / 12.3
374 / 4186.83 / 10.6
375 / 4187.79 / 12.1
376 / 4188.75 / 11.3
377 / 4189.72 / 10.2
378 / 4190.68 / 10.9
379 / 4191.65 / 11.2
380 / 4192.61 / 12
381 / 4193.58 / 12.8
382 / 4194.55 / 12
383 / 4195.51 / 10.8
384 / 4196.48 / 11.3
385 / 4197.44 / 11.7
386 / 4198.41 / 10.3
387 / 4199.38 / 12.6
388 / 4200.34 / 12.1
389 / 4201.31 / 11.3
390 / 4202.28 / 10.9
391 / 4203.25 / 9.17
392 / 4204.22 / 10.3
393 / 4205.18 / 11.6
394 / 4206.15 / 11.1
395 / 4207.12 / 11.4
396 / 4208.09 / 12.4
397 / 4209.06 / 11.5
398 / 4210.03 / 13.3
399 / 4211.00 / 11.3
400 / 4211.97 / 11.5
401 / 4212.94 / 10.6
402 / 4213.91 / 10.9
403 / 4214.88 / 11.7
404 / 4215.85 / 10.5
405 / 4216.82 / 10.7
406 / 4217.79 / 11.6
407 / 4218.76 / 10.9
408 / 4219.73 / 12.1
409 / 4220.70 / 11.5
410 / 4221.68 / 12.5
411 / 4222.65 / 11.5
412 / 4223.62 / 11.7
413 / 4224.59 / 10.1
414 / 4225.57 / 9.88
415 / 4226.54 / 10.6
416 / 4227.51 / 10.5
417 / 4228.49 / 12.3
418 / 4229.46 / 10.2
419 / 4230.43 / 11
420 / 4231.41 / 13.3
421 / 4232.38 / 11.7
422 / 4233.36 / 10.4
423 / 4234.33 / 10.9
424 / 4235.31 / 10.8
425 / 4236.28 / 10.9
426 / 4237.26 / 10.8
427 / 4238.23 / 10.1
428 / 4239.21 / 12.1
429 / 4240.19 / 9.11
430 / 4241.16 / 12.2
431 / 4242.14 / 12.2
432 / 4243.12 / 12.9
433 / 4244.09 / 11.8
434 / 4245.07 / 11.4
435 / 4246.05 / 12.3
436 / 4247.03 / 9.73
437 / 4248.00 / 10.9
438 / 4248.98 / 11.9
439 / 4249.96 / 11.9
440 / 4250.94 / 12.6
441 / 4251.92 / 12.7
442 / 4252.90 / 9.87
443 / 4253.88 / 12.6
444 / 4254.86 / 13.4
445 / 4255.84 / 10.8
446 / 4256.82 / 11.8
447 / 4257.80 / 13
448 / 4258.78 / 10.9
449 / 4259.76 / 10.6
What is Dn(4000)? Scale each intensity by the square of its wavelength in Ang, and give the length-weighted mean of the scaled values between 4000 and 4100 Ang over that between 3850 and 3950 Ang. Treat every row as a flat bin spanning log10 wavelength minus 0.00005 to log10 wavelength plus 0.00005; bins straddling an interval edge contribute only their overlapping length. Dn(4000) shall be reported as 1.51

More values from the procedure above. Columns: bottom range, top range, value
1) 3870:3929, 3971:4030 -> 1.37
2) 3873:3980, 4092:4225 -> 1.66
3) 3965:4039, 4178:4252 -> 1.29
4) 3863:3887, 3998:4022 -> 1.61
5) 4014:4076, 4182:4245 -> 1.13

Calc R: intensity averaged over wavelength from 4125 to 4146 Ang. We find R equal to 10.8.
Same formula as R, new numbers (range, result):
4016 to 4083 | 10.7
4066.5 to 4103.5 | 9.78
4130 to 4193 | 10.8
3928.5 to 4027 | 8.47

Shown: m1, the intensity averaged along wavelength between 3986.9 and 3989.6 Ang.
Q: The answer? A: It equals 10.2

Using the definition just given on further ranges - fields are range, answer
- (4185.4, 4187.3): 11.4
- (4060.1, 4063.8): 10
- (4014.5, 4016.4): 12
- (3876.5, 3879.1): 6.27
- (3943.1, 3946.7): 8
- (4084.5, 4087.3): 10.8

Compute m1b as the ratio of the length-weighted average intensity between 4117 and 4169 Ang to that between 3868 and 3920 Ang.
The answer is 1.4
